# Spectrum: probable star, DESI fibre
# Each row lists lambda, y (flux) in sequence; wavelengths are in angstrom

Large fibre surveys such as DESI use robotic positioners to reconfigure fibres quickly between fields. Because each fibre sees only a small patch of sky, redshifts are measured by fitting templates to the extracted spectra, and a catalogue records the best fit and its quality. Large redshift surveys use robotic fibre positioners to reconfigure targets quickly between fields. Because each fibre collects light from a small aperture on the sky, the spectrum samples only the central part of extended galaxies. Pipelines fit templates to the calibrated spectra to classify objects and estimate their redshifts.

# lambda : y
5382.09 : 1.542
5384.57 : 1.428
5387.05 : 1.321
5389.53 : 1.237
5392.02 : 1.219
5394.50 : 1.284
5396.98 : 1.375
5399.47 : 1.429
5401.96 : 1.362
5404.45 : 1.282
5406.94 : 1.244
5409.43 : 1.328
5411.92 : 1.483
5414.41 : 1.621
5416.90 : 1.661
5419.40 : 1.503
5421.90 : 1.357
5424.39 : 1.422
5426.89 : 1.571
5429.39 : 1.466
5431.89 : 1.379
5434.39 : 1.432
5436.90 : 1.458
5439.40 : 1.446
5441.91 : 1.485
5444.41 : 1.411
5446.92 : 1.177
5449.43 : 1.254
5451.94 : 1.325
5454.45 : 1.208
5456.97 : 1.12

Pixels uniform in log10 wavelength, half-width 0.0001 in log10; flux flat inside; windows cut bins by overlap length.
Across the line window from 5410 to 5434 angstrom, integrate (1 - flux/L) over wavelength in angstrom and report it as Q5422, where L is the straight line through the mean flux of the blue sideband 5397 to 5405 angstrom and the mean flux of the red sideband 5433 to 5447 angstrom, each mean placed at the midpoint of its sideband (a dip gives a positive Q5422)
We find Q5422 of -1.6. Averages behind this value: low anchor 1.37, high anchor 1.42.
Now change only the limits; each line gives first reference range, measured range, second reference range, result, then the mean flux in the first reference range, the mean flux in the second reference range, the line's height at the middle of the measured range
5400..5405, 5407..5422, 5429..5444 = -1.15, 1.34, 1.44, 1.38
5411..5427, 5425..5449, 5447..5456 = -0.94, 1.51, 1.25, 1.37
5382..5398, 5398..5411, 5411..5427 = 0.80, 1.33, 1.51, 1.42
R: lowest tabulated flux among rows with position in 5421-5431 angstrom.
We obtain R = 1.357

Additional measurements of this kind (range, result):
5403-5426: 1.244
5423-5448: 1.177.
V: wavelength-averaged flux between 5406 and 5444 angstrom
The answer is 1.46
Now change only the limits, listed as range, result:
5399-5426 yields 1.43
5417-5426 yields 1.46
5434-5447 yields 1.42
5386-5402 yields 1.31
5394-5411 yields 1.33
